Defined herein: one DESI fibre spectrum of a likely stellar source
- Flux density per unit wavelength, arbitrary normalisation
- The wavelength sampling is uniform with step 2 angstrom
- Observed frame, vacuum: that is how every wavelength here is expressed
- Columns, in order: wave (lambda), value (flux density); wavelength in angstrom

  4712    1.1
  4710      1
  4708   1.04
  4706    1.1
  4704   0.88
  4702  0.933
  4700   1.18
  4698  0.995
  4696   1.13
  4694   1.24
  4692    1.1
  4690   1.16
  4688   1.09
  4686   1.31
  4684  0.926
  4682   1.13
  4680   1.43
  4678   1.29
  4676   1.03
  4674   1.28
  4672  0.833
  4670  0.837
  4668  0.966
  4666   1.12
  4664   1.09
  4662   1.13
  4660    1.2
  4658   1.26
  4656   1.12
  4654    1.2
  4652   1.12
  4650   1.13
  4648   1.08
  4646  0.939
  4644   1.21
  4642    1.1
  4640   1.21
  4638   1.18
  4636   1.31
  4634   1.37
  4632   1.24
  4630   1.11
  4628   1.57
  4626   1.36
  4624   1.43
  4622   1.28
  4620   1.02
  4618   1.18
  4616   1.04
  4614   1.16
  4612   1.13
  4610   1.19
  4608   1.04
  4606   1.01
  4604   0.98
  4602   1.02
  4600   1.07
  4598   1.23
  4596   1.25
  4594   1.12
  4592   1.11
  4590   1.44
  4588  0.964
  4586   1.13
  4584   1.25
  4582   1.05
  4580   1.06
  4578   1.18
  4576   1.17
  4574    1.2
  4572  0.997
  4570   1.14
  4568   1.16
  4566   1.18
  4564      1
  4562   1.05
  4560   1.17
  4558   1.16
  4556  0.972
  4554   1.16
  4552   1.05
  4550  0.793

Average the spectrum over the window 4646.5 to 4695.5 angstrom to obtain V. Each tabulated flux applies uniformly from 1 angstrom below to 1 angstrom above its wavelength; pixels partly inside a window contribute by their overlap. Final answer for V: 1.13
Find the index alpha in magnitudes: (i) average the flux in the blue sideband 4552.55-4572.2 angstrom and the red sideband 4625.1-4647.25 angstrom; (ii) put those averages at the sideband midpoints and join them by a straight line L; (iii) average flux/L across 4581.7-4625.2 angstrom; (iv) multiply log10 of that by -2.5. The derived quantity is 0.03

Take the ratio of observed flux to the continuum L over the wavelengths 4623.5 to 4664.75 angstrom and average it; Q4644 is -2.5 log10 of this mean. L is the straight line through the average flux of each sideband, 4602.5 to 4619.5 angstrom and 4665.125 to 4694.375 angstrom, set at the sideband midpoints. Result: -0.10 mag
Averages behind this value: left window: 1.09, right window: 1.11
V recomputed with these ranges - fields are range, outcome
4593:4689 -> 1.15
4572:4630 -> 1.16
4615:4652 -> 1.21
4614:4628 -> 1.24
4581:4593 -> 1.16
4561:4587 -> 1.12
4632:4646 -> 1.21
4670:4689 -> 1.13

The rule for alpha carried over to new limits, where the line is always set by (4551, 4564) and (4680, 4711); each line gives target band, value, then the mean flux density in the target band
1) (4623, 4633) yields -0.226 mag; 1.34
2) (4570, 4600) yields -0.061 mag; 1.15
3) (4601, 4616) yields 0.015 mag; 1.07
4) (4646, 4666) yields -0.044 mag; 1.14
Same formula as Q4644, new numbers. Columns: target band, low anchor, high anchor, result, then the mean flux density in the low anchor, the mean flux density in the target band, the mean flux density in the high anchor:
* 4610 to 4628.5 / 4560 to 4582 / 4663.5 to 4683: -0.11 mag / 1.11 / 1.23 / 1.1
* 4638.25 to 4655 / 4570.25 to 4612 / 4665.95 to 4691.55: -0.01 mag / 1.12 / 1.13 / 1.11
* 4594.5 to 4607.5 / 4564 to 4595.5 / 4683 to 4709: 0.04 mag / 1.14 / 1.09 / 1.08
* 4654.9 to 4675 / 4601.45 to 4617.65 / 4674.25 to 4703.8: 0.03 mag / 1.08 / 1.08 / 1.14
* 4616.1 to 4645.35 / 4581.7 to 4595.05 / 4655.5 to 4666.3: -0.08 mag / 1.16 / 1.24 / 1.16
